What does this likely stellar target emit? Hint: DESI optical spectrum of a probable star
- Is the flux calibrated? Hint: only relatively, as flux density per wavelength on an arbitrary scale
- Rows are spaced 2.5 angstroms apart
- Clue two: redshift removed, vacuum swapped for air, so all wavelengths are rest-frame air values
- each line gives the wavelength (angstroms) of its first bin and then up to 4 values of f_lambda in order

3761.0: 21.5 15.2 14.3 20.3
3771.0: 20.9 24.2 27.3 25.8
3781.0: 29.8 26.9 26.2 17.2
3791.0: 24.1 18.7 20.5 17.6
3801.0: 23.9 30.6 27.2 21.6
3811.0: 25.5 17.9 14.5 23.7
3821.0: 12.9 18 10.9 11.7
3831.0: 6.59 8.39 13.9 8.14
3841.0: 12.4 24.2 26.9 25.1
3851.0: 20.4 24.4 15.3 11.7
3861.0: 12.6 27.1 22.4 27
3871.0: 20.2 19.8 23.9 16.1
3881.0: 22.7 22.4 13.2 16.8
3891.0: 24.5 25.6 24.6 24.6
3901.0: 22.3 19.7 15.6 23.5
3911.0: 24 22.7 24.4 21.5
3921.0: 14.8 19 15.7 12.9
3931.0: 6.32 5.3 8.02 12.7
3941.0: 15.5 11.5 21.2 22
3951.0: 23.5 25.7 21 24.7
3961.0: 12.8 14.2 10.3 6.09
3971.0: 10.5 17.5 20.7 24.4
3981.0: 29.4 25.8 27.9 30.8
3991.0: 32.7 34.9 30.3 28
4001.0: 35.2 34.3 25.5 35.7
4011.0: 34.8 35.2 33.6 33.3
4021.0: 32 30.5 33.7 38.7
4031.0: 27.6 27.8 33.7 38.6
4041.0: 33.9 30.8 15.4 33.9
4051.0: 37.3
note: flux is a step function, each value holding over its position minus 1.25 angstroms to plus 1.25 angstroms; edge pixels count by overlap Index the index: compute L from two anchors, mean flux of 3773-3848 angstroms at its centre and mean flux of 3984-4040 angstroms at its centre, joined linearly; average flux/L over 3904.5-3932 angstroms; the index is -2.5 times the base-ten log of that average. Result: 0.40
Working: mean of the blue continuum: 19.9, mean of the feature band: 18.3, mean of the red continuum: 32.4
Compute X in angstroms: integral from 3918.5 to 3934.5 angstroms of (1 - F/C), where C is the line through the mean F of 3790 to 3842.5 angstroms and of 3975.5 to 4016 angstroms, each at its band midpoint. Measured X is 7.7 angstroms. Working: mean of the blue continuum 17.6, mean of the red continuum 30.6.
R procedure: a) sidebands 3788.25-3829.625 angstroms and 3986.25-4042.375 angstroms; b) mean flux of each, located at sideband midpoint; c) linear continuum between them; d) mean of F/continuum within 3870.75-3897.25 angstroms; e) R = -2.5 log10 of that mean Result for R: 0.175 mag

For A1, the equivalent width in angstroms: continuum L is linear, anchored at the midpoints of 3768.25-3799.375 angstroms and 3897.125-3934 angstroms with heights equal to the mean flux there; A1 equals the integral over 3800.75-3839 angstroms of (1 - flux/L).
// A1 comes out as 8.4 angstroms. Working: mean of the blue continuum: 23.2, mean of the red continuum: 18.4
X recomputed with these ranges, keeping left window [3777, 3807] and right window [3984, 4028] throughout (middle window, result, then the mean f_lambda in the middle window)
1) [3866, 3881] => 3.1 angstroms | 21.6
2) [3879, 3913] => 8.0 angstroms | 21.4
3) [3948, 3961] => 3.4 angstroms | 22.4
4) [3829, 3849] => 8.3 angstroms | 15.2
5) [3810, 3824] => 3.5 angstroms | 18.7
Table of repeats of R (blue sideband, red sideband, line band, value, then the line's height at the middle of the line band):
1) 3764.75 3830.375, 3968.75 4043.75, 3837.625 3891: 0.20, 23.9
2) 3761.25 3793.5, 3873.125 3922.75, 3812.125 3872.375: 0.24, 21.8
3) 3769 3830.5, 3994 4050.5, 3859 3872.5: 0.16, 24.5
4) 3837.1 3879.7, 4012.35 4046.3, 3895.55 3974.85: 0.41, 25.4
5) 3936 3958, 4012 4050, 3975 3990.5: -0.11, 24.3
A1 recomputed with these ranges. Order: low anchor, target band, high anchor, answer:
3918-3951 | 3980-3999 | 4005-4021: -1.8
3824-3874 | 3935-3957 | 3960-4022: 5.2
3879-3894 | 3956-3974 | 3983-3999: 8.9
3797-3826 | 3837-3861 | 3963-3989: 2.5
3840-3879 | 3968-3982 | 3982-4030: 5.3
